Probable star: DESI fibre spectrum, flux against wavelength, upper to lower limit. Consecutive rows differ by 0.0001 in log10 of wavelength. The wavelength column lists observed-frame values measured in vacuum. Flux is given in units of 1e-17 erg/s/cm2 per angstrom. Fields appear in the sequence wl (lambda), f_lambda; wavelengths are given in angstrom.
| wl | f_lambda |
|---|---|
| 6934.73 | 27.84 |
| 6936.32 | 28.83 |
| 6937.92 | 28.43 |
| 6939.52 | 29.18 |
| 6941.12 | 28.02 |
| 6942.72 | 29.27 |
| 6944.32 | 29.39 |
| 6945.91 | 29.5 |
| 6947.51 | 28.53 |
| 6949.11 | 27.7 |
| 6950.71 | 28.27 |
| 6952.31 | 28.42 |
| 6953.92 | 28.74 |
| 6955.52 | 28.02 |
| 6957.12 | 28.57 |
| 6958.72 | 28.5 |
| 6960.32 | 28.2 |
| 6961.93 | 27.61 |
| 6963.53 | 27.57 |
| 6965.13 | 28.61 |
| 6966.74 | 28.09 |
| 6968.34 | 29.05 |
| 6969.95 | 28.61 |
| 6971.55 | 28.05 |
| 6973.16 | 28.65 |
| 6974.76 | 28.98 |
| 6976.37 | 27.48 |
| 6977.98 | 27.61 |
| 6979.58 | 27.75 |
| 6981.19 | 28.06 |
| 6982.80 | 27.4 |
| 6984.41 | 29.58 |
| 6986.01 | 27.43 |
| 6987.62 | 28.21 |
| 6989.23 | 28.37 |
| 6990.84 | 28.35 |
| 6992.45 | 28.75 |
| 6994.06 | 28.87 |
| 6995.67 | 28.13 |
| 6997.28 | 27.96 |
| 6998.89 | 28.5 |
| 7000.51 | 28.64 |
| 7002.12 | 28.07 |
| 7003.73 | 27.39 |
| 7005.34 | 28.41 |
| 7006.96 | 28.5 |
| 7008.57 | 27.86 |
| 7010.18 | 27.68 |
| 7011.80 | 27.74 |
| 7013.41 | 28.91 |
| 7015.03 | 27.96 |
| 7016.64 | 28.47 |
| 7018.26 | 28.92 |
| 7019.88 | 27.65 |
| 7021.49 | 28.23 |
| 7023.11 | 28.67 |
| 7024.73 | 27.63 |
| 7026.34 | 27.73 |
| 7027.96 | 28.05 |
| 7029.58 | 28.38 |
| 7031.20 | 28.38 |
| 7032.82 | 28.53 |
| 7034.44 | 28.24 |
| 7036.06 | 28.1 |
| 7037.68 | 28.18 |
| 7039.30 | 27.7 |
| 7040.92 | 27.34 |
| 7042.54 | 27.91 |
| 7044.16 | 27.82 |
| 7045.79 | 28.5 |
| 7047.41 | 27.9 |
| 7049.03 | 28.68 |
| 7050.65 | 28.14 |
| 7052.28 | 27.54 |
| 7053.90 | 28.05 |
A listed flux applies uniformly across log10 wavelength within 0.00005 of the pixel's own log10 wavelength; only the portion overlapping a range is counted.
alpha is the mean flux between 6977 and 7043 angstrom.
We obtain 28.2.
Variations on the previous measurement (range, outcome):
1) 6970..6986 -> 28.2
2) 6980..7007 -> 28.3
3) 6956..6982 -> 28.2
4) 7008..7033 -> 28.2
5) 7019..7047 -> 28.1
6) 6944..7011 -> 28.3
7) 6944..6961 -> 28.5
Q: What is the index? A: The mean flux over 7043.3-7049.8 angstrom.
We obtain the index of 28.2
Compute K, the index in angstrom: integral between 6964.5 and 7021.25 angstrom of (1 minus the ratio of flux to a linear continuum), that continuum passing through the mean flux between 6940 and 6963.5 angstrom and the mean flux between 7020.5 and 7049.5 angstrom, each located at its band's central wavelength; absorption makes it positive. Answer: 0.1 angstrom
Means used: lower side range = 28.5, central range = 28.2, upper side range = 28.1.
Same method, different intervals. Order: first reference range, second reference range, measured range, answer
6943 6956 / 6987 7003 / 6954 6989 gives 0.4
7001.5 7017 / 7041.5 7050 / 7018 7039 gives 0.0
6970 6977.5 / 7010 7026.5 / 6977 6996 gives 0.0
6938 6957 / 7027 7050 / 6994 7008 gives 0.0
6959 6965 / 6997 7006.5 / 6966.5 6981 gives -0.1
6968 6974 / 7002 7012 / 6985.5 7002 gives -0.1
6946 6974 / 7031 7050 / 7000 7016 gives 0.0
